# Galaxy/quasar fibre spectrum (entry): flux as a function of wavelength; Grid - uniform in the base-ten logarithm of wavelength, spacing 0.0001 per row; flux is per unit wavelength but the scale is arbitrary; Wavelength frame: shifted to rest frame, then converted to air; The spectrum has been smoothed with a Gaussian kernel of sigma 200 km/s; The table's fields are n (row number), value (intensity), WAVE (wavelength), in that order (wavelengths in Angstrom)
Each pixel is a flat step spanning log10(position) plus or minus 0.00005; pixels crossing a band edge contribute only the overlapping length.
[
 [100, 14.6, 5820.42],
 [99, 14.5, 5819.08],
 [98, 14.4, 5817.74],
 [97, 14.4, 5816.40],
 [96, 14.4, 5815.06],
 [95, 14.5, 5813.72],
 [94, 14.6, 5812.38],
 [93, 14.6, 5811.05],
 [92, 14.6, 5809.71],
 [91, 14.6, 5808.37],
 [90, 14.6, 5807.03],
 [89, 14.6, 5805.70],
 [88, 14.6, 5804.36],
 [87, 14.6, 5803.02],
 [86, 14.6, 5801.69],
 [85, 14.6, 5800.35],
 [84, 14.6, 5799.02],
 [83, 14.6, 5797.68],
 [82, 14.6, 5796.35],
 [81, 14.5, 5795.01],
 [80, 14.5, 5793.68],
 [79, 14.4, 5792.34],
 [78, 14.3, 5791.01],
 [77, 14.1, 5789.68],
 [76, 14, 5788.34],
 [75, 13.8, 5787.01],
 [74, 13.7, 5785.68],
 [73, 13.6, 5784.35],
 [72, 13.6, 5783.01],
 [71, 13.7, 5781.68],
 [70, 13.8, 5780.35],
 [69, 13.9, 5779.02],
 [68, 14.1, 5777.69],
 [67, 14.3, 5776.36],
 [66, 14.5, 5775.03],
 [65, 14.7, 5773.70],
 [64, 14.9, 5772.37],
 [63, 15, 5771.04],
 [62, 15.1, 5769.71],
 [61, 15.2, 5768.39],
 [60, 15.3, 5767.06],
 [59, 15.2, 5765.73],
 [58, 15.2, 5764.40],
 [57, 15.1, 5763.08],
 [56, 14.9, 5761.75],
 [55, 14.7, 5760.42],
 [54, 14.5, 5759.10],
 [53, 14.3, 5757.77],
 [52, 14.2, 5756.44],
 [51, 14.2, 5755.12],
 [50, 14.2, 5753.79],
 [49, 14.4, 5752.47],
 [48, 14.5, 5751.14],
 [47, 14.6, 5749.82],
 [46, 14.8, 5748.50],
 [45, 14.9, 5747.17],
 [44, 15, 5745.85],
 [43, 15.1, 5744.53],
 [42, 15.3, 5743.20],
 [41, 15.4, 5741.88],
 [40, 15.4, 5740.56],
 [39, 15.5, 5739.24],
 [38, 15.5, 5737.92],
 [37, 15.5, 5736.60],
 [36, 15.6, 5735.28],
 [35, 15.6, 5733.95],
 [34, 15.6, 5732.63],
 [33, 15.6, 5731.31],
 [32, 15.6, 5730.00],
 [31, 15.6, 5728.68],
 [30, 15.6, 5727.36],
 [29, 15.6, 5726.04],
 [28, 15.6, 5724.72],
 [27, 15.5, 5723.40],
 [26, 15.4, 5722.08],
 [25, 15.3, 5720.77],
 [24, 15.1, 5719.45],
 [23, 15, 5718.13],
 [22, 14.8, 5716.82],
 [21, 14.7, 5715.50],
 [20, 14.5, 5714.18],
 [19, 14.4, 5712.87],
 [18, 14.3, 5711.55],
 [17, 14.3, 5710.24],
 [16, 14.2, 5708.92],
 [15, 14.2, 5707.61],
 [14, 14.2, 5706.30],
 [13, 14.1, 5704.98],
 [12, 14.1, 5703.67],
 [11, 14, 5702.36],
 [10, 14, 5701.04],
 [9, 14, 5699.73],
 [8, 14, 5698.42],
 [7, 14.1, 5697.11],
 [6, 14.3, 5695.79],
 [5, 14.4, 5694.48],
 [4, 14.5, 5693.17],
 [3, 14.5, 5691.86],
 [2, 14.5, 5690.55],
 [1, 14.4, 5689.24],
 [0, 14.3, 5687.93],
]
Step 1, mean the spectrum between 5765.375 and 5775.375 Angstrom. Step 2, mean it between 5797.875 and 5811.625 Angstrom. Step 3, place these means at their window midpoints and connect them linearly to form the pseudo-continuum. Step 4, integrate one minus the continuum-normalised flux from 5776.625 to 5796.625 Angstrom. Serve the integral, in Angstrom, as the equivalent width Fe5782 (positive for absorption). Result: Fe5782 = 1.04 Angstrom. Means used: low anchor 15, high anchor 14.6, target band 14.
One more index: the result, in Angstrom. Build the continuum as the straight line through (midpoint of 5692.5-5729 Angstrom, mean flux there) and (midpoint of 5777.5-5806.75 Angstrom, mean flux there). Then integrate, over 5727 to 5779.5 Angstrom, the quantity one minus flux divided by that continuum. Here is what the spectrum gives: -2.0 Angstrom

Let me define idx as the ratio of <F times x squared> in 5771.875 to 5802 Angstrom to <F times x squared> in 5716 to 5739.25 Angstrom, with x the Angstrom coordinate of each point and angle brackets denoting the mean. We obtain 0.9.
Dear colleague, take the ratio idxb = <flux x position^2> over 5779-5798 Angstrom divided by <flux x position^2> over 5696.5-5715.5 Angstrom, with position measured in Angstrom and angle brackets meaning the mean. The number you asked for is 1.02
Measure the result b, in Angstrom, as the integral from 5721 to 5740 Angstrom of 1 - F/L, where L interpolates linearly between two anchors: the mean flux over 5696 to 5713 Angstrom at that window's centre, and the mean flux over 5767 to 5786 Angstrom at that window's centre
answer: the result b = -1.8 Angstrom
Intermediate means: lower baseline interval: 14.1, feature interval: 15.6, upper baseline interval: 14.3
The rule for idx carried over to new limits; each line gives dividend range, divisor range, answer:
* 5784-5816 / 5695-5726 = 1.02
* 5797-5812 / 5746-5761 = 1.03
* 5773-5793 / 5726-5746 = 0.92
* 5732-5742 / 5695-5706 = 1.12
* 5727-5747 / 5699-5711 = 1.11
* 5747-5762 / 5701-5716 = 1.03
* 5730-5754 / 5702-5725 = 1.05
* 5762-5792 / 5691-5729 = 1.01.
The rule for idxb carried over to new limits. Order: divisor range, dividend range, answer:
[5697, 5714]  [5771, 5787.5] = 1.02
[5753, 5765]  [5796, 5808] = 1.02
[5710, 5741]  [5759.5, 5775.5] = 1.00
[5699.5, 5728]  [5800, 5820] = 1.02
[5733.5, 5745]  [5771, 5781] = 0.94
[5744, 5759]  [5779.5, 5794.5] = 0.97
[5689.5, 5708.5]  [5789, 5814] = 1.06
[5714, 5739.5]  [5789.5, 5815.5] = 0.97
